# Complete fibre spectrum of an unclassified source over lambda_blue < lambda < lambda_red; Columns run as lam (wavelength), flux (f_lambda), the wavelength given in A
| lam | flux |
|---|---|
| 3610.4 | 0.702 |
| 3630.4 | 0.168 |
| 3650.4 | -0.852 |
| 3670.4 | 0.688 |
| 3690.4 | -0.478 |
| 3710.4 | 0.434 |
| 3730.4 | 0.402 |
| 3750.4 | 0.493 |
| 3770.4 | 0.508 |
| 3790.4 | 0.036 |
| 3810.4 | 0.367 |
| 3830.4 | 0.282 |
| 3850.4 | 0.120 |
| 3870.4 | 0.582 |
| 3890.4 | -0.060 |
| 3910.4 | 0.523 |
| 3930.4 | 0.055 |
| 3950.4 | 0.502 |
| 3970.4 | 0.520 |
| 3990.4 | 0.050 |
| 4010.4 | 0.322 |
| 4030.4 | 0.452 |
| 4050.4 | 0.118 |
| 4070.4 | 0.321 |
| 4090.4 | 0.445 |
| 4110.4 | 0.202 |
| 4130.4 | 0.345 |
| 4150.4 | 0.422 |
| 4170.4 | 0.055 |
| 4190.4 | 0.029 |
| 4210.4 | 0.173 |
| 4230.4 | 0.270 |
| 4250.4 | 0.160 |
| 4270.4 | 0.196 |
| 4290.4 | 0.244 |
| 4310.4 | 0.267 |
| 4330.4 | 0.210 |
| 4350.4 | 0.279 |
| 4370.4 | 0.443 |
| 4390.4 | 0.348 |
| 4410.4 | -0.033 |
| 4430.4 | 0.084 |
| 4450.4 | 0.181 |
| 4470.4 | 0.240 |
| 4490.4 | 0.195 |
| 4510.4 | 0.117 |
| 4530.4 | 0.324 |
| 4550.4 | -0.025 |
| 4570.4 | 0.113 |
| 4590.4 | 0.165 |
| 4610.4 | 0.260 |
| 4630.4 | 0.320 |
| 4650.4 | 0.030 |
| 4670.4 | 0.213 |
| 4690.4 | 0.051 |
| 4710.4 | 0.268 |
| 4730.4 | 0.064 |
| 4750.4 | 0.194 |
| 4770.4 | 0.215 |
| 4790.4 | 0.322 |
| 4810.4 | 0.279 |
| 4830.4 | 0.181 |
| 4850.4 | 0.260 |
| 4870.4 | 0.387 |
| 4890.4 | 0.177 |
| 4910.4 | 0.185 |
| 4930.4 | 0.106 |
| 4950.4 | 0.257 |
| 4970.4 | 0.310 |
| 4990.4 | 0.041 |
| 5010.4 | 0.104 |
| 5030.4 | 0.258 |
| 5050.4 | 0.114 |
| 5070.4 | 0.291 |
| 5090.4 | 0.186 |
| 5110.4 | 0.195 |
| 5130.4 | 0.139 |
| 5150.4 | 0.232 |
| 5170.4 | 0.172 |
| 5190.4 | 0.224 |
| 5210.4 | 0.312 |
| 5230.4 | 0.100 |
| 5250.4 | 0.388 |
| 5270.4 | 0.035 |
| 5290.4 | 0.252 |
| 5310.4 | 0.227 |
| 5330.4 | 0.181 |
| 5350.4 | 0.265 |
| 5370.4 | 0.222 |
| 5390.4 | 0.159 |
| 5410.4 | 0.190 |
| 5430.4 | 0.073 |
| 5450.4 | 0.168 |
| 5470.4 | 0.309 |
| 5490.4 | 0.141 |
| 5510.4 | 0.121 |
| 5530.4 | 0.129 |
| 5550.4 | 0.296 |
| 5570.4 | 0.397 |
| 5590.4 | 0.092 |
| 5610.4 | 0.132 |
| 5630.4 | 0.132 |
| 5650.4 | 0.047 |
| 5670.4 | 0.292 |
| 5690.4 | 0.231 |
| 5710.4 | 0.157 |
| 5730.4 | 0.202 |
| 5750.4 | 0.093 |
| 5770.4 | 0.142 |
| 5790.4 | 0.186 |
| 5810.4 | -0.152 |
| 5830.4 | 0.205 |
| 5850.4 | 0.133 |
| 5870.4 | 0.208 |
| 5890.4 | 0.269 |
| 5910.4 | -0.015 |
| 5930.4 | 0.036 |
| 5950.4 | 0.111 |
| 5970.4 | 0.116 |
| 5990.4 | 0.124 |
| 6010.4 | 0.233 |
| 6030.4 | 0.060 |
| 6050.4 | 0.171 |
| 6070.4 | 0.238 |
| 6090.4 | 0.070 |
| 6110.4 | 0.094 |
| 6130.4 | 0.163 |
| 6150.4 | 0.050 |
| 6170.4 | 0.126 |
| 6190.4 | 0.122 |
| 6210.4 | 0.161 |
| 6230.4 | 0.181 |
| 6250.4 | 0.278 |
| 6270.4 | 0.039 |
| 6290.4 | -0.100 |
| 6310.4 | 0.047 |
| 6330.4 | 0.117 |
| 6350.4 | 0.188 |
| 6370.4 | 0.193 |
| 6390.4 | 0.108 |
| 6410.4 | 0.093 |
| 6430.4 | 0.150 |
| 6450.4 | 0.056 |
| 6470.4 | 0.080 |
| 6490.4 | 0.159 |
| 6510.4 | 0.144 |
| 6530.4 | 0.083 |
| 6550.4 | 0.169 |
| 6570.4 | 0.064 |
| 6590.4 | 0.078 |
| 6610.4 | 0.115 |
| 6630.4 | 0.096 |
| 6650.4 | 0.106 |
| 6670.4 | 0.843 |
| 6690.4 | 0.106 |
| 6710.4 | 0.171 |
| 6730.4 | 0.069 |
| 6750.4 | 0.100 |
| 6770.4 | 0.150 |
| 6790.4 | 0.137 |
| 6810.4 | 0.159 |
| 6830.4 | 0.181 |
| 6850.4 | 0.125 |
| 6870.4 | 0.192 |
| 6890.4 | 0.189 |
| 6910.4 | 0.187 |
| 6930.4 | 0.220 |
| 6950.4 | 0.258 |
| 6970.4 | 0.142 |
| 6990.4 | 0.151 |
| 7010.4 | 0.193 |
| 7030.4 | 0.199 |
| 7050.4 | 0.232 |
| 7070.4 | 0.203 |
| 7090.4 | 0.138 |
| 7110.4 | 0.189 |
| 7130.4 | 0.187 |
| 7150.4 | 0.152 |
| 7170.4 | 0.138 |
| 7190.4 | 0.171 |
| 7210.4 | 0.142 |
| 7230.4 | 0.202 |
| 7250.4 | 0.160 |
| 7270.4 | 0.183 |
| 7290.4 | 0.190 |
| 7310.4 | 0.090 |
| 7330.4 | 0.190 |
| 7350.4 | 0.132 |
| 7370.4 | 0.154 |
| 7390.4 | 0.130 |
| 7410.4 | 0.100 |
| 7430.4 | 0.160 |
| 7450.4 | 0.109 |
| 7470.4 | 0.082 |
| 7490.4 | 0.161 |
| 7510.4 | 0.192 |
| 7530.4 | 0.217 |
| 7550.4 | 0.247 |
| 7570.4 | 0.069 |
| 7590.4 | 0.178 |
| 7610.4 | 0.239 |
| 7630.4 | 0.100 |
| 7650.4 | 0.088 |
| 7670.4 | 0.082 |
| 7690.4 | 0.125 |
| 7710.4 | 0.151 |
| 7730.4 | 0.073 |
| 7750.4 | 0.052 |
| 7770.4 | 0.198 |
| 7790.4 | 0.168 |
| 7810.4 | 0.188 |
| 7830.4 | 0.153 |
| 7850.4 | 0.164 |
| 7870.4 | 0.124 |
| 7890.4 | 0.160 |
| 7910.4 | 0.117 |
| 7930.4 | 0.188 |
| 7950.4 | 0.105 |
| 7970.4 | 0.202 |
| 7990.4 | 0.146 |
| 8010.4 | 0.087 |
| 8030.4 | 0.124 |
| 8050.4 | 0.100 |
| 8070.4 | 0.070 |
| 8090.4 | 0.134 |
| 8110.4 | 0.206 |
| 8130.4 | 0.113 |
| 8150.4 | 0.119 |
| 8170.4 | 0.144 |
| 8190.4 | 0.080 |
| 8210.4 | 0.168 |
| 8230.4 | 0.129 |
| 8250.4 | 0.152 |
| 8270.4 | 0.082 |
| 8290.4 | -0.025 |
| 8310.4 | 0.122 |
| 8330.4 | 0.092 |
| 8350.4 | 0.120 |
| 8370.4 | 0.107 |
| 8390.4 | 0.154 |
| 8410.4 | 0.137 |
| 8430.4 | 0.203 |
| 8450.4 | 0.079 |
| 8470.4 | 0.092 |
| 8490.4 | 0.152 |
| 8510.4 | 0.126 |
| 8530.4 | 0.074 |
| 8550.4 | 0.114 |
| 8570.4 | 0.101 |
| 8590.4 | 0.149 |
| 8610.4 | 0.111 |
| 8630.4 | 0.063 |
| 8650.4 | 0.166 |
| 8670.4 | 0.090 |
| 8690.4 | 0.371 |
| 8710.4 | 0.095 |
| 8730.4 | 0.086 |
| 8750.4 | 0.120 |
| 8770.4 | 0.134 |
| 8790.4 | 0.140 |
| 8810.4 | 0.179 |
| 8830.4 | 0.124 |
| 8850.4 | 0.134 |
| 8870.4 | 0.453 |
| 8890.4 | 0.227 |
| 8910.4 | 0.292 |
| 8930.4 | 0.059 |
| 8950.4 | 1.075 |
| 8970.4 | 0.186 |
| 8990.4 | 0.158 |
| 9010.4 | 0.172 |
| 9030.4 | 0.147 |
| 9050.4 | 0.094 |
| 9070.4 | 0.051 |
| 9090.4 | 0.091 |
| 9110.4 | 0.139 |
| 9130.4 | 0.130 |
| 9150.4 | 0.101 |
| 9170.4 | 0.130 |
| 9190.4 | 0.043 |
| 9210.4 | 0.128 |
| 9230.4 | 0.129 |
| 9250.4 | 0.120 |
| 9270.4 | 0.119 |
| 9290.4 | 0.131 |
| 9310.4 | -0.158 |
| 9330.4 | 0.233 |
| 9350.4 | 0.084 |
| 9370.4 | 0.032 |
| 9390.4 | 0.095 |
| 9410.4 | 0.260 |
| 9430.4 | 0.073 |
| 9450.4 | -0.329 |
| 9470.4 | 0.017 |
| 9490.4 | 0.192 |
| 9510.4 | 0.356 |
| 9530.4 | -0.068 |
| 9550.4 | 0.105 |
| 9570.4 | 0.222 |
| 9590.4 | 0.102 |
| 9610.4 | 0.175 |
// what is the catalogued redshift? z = 0.789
